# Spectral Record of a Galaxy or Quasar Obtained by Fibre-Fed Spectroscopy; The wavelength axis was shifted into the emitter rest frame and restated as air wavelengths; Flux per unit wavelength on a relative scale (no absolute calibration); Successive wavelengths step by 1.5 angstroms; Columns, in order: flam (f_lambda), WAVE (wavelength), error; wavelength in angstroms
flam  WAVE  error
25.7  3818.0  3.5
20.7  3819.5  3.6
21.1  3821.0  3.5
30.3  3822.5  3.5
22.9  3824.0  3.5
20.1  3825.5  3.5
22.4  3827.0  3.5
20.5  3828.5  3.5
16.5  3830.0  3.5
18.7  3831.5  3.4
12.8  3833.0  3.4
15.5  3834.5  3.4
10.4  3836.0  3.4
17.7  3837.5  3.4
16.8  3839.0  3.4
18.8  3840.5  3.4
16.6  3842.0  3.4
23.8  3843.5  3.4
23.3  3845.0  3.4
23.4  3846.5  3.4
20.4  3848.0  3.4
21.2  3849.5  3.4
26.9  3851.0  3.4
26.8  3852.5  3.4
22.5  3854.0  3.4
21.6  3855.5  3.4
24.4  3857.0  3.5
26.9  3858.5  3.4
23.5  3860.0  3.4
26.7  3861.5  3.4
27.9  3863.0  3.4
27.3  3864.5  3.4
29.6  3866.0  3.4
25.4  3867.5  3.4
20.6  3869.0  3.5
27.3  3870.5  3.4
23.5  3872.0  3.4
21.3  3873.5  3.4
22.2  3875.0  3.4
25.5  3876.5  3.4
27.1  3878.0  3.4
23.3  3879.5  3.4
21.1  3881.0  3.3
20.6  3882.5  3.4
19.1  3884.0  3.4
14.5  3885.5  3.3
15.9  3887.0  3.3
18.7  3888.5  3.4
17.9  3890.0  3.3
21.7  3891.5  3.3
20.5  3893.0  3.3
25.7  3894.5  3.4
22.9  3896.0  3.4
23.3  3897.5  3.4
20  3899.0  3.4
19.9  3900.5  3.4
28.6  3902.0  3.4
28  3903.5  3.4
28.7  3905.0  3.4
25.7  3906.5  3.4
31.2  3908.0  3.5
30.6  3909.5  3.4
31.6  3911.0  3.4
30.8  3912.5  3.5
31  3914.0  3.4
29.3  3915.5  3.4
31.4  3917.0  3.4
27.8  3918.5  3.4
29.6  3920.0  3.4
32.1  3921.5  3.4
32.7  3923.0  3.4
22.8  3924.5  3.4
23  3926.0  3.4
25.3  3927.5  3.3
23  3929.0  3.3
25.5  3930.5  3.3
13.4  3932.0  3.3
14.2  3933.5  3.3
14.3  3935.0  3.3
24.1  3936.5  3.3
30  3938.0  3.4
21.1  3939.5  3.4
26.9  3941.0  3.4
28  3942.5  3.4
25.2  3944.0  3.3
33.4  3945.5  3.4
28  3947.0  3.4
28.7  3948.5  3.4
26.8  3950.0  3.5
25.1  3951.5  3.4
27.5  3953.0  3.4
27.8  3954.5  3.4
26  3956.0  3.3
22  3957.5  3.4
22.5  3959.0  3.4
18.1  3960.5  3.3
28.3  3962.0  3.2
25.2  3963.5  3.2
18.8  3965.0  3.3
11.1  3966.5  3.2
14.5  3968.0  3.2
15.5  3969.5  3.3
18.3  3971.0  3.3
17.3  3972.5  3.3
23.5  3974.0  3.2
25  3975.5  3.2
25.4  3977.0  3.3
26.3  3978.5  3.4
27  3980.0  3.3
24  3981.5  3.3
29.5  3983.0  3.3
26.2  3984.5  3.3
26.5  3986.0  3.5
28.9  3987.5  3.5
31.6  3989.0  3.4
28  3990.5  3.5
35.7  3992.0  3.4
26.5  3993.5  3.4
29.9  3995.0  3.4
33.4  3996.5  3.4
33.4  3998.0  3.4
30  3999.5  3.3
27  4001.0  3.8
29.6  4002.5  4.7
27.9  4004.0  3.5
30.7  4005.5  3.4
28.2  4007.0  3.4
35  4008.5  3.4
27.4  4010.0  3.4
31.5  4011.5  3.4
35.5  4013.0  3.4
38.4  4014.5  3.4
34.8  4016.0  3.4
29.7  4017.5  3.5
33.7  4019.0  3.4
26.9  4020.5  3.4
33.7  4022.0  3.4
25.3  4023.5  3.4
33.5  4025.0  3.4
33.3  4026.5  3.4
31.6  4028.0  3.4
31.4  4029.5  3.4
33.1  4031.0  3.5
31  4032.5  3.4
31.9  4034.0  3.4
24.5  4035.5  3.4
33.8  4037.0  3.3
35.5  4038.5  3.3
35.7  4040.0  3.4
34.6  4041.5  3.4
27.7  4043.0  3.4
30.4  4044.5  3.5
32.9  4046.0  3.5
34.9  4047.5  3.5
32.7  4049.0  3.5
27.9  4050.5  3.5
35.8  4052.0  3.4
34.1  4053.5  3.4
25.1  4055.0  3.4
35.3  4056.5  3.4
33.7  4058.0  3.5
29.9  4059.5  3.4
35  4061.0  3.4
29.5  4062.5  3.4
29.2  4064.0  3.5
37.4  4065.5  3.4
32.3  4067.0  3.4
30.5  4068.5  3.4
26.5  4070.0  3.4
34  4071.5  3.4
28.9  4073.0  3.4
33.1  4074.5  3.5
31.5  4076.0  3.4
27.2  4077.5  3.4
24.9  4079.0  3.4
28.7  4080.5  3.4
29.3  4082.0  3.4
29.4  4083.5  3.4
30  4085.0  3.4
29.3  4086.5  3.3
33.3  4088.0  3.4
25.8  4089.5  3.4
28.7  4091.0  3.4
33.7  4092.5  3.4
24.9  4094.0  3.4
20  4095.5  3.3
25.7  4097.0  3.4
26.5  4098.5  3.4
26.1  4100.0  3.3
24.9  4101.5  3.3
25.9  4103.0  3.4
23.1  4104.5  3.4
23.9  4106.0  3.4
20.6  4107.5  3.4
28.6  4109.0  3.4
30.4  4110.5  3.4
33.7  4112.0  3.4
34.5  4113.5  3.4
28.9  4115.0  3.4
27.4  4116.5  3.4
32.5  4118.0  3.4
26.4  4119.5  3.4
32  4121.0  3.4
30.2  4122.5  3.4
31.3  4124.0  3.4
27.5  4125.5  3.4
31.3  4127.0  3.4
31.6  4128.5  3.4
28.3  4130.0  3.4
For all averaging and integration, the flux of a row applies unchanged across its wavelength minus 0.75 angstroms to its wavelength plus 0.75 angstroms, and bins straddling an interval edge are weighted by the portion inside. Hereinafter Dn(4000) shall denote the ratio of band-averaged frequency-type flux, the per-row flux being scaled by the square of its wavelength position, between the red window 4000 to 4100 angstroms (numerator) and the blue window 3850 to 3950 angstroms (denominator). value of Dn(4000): 1.3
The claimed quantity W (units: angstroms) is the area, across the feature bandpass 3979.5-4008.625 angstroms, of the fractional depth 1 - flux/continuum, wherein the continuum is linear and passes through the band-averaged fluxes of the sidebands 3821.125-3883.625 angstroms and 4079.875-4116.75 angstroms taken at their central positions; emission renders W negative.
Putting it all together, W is -4.50 angstroms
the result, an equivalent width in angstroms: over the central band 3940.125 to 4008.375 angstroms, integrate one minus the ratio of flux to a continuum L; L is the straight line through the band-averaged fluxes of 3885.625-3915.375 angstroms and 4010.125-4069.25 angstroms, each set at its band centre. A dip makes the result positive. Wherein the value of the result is 6.2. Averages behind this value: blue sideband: 24.8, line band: 26.1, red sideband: 32.1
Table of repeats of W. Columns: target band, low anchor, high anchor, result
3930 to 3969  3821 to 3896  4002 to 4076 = 5.1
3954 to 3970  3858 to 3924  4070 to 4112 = 3.2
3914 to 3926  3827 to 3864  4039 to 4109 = -2.6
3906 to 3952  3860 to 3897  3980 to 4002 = -1.7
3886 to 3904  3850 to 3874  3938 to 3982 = 2.1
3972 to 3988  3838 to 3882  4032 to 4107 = 1.0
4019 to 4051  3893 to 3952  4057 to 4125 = -4.0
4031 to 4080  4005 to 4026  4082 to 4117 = -2.8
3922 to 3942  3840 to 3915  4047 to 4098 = 2.1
